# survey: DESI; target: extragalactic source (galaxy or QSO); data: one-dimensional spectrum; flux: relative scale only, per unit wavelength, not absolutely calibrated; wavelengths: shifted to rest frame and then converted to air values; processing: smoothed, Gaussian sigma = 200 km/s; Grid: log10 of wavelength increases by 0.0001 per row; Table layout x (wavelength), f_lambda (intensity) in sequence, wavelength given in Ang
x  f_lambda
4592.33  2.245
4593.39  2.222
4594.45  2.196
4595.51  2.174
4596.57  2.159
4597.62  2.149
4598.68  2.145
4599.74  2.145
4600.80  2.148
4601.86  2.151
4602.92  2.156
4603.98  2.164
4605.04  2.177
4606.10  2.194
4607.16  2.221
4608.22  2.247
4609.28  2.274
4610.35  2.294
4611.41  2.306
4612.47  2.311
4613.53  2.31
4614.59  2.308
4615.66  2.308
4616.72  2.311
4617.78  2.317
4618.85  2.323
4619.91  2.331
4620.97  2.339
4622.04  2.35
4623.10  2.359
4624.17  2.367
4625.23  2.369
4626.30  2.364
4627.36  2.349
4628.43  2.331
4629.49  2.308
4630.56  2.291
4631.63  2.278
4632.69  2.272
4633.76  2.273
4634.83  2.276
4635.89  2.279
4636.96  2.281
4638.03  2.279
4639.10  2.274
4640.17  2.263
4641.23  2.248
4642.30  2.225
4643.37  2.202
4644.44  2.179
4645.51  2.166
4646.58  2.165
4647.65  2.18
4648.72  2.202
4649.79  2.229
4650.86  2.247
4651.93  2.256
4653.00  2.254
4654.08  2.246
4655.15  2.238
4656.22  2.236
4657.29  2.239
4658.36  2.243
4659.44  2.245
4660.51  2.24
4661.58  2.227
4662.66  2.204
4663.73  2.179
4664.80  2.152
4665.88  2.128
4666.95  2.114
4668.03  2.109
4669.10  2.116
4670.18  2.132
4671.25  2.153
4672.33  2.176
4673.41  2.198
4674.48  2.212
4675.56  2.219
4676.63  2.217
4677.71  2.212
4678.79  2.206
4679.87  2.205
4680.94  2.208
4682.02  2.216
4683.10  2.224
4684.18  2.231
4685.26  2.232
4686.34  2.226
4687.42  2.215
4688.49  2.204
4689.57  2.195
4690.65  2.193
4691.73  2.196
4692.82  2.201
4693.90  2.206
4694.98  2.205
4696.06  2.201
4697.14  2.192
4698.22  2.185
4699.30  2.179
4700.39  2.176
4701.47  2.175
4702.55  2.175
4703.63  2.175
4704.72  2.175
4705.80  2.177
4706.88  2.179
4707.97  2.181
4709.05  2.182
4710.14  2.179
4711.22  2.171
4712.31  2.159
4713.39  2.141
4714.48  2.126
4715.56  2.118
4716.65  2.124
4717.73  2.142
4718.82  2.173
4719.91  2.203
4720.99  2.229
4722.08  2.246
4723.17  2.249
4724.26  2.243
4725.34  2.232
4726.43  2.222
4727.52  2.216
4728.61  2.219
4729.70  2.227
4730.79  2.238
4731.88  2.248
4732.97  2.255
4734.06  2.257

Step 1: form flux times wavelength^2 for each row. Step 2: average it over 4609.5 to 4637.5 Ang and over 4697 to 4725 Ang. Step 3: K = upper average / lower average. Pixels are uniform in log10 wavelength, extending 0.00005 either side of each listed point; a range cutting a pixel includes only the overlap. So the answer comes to 1.0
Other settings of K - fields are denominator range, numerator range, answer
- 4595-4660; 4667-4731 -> 1.00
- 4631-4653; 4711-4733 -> 1.02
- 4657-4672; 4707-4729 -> 1.03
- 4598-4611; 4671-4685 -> 1.04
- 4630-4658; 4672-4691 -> 1.00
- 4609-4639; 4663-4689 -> 0.97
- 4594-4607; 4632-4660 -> 1.05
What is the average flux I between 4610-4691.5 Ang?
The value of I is 2.24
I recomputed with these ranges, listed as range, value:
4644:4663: 2.22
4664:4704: 2.19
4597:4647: 2.26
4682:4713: 2.19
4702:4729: 2.19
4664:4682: 2.17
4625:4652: 2.26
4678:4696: 2.21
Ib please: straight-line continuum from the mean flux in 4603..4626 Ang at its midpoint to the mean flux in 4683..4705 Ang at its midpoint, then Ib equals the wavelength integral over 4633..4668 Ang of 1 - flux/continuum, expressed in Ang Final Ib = 0.4 Ang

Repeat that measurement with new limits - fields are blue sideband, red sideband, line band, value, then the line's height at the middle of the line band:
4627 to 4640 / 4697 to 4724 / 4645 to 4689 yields 0.73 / 2.24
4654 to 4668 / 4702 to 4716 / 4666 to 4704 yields -0.11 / 2.18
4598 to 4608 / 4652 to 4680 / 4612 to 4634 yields -1.47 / 2.18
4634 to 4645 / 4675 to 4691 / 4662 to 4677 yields 0.41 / 2.23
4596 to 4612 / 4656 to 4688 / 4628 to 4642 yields -0.53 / 2.2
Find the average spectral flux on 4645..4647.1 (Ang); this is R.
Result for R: 2.17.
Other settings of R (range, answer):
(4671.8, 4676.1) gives 2.2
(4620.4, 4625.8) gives 2.36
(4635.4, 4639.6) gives 2.27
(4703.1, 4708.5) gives 2.18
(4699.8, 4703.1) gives 2.18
